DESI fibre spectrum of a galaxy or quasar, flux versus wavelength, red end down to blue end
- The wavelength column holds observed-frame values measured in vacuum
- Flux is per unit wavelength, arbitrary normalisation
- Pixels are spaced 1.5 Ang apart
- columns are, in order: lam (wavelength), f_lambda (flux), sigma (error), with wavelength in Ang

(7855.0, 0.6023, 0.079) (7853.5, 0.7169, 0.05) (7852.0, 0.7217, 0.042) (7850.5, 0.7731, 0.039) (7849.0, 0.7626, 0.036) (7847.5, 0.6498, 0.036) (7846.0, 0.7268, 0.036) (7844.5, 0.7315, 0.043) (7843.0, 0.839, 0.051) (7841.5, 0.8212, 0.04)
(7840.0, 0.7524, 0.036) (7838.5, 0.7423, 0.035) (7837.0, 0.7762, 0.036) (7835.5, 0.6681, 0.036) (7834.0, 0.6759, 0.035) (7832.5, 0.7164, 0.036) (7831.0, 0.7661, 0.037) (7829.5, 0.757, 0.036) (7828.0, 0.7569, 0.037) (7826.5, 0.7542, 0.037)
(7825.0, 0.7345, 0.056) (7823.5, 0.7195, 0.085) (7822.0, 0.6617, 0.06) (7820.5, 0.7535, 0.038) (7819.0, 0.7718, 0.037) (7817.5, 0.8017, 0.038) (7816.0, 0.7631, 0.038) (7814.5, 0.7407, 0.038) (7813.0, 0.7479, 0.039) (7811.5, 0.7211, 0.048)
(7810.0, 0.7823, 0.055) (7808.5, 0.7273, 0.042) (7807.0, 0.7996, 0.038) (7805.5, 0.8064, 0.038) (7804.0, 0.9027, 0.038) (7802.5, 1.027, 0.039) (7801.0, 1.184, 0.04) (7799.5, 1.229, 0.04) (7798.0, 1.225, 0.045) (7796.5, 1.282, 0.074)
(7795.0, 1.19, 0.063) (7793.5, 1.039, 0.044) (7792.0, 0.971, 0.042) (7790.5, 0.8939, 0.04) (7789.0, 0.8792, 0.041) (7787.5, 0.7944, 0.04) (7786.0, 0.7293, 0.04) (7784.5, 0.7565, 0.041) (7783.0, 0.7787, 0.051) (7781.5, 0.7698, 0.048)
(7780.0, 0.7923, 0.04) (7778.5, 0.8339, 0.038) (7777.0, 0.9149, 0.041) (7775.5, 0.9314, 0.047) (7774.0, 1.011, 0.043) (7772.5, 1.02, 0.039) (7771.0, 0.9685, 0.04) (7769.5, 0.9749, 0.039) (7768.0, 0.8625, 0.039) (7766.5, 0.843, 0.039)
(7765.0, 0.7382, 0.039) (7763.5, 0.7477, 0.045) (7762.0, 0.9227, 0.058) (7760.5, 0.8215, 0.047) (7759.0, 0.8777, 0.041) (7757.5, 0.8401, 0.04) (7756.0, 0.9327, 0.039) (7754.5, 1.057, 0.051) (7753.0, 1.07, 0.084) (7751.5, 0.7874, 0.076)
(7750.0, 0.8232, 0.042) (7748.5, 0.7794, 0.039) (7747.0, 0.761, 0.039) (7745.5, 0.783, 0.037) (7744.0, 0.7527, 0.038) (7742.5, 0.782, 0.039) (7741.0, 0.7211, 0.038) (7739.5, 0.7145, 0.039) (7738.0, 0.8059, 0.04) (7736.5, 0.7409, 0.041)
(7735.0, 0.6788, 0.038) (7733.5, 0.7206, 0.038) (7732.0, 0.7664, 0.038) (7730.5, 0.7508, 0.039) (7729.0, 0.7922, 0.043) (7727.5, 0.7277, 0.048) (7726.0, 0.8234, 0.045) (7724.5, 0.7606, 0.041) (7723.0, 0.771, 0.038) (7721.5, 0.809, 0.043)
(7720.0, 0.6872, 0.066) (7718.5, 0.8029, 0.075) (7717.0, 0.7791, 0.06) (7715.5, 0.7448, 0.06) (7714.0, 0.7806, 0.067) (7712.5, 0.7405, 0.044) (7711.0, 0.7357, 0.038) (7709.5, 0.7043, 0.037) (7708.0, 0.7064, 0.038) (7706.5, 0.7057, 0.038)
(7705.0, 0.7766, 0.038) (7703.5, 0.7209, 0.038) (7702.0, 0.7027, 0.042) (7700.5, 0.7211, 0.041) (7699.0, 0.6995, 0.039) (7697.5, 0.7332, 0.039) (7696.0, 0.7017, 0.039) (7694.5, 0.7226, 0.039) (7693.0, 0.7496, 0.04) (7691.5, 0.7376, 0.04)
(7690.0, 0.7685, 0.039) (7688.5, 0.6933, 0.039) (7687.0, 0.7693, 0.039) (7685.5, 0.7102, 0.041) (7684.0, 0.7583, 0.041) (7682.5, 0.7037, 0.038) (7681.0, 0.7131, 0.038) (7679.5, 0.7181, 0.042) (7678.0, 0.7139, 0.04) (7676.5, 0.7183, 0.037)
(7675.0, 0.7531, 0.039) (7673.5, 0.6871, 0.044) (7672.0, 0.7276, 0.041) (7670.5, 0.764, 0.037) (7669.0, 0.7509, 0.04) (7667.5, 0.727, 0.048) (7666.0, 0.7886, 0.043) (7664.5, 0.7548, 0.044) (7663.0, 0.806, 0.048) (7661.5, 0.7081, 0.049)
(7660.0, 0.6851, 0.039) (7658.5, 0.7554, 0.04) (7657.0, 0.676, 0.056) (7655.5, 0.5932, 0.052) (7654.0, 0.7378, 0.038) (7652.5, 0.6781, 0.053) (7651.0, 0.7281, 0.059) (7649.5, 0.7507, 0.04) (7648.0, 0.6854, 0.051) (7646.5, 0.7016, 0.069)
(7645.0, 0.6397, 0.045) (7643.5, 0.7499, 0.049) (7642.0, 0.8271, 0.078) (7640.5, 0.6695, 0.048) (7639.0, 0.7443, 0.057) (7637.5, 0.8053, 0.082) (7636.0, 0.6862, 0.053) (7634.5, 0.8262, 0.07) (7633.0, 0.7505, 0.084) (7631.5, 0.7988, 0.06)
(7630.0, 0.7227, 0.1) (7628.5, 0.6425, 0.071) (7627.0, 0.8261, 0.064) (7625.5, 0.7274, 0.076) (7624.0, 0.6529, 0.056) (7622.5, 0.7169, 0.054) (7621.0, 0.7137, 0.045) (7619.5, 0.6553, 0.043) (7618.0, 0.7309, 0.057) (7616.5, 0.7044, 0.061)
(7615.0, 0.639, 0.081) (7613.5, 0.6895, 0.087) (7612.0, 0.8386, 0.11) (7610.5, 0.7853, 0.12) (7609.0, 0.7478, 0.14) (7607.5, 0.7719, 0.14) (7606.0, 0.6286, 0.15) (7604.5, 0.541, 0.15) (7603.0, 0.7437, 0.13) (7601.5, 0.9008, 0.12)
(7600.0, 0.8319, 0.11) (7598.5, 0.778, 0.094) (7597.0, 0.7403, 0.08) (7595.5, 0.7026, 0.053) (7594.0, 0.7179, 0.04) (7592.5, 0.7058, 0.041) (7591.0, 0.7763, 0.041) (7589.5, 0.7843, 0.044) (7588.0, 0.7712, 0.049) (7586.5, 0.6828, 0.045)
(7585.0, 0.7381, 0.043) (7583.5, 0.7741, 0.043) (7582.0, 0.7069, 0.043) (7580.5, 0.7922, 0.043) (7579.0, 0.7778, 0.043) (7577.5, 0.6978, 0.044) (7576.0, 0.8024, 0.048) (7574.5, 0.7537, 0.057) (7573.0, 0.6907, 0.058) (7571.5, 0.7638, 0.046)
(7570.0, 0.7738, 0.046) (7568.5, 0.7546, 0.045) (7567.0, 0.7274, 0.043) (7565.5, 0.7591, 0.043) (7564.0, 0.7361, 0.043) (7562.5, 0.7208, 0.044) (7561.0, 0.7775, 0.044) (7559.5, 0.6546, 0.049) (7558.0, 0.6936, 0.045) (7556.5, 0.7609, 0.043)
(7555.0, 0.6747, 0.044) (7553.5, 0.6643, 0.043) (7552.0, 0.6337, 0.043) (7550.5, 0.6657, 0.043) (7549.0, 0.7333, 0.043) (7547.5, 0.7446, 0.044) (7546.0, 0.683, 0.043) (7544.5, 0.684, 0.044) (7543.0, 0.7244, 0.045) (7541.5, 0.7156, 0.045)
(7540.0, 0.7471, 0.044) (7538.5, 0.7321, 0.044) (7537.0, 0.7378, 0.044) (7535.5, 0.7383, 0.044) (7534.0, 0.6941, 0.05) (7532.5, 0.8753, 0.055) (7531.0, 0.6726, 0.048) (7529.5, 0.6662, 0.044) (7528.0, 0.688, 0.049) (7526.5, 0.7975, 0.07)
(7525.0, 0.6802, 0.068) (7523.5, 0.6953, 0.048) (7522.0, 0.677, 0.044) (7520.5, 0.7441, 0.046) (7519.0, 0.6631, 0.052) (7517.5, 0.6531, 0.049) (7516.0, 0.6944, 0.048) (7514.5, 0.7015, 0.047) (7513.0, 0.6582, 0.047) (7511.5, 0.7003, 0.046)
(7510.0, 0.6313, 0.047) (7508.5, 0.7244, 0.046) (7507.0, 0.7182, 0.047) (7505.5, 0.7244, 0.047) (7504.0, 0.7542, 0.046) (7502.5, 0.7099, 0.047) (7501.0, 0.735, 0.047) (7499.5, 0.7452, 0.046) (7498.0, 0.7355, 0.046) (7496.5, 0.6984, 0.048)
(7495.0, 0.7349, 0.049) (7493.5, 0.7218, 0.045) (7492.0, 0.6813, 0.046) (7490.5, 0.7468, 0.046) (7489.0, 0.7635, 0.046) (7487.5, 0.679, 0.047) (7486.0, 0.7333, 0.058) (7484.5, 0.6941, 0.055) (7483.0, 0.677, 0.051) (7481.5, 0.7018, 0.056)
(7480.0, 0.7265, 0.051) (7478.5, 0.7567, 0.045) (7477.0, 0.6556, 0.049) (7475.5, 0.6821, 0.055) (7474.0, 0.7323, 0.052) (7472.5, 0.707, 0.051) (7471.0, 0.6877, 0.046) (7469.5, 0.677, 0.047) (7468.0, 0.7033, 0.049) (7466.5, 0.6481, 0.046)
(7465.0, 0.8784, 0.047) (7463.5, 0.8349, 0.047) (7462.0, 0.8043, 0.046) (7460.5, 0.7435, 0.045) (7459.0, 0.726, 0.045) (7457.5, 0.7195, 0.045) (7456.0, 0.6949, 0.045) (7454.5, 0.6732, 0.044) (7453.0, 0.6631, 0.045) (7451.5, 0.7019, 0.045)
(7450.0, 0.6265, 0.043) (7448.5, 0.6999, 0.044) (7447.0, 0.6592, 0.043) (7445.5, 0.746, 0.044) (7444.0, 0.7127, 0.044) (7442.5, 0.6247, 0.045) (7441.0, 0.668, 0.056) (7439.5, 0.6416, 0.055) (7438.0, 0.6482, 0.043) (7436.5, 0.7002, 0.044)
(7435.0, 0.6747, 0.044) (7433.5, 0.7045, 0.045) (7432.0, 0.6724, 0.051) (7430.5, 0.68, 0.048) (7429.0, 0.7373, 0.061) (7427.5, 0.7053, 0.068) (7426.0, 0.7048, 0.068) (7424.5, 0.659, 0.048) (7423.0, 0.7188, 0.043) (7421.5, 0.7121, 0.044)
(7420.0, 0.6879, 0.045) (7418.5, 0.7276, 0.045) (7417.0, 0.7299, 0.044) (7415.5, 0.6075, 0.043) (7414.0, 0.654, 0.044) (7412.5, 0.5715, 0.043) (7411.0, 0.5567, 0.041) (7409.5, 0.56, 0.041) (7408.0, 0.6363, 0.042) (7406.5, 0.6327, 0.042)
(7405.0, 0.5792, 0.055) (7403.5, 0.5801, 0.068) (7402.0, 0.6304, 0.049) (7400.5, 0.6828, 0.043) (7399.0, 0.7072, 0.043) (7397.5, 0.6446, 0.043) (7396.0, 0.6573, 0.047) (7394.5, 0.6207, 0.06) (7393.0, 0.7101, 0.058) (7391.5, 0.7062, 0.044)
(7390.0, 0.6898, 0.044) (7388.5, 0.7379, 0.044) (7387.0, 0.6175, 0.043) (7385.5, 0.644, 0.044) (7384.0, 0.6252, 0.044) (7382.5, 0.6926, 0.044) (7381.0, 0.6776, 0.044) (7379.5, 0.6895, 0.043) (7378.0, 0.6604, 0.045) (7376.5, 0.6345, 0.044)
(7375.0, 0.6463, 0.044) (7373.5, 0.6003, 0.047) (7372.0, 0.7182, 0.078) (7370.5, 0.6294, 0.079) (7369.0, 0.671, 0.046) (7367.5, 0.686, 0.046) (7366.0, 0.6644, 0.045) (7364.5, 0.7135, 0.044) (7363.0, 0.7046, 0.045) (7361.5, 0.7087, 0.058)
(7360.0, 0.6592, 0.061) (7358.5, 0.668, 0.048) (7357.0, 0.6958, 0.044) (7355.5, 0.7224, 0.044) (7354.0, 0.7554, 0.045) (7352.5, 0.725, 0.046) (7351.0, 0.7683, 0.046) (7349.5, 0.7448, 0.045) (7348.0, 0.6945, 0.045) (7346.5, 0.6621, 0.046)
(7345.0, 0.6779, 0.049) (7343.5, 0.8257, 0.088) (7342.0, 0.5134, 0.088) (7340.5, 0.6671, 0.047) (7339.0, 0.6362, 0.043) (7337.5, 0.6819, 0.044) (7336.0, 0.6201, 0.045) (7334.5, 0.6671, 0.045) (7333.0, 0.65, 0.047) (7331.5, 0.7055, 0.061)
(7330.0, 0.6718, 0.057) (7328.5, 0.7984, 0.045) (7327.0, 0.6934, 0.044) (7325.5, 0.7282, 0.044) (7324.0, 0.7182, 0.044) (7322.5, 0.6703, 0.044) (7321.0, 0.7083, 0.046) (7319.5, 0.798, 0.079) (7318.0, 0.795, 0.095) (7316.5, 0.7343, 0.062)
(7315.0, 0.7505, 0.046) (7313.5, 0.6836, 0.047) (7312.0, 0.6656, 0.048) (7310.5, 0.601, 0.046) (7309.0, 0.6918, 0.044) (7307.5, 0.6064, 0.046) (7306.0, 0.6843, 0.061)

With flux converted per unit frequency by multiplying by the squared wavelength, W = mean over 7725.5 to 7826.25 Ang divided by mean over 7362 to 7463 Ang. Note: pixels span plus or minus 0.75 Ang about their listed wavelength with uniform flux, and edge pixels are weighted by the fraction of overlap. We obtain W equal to 1.39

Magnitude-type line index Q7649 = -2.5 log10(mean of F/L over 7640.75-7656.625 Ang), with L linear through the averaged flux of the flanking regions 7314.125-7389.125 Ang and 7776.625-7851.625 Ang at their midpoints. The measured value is 0.10 mag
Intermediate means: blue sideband 0.69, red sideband 0.827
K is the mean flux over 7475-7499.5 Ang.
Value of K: 0.713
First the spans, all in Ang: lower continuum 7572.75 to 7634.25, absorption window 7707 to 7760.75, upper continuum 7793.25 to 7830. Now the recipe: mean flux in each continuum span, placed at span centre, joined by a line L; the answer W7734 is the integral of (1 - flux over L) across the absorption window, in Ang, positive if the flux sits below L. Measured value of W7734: 2.4 Ang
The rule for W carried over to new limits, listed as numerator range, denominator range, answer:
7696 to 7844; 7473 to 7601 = 1.20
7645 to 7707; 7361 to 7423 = 1.18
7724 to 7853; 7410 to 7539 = 1.28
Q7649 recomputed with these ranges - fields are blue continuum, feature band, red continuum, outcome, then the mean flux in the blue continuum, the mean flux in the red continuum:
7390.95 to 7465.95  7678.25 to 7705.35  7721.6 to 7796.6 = 0.12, 0.68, 0.846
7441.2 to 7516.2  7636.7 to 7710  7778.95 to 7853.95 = 0.07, 0.711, 0.822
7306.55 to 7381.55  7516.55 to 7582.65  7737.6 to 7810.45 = 0.09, 0.689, 0.891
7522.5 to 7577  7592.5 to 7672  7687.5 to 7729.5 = 0.01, 0.722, 0.743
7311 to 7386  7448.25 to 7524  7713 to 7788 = 0.03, 0.69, 0.817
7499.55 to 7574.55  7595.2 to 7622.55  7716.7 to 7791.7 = 0.03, 0.714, 0.823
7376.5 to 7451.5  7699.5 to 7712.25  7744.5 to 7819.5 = 0.17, 0.666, 0.888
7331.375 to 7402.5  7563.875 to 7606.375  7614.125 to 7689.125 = -0.05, 0.677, 0.724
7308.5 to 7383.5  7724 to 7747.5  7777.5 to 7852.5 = 0.07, 0.691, 0.825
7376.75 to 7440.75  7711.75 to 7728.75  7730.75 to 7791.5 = 0.07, 0.664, 0.834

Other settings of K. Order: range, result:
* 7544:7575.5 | 0.718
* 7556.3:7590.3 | 0.743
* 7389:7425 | 0.653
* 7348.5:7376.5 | 0.692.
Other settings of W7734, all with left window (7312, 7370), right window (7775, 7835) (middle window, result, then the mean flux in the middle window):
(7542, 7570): 2.1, 0.712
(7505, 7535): 2.2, 0.703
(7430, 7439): 0.6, 0.679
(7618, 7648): 2.5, 0.728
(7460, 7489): 0.8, 0.723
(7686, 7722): 3.6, 0.737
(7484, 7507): 0.8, 0.724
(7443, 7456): 0.9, 0.685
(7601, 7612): 0.7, 0.735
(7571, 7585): 0.5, 0.75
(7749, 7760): -1.0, 0.907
